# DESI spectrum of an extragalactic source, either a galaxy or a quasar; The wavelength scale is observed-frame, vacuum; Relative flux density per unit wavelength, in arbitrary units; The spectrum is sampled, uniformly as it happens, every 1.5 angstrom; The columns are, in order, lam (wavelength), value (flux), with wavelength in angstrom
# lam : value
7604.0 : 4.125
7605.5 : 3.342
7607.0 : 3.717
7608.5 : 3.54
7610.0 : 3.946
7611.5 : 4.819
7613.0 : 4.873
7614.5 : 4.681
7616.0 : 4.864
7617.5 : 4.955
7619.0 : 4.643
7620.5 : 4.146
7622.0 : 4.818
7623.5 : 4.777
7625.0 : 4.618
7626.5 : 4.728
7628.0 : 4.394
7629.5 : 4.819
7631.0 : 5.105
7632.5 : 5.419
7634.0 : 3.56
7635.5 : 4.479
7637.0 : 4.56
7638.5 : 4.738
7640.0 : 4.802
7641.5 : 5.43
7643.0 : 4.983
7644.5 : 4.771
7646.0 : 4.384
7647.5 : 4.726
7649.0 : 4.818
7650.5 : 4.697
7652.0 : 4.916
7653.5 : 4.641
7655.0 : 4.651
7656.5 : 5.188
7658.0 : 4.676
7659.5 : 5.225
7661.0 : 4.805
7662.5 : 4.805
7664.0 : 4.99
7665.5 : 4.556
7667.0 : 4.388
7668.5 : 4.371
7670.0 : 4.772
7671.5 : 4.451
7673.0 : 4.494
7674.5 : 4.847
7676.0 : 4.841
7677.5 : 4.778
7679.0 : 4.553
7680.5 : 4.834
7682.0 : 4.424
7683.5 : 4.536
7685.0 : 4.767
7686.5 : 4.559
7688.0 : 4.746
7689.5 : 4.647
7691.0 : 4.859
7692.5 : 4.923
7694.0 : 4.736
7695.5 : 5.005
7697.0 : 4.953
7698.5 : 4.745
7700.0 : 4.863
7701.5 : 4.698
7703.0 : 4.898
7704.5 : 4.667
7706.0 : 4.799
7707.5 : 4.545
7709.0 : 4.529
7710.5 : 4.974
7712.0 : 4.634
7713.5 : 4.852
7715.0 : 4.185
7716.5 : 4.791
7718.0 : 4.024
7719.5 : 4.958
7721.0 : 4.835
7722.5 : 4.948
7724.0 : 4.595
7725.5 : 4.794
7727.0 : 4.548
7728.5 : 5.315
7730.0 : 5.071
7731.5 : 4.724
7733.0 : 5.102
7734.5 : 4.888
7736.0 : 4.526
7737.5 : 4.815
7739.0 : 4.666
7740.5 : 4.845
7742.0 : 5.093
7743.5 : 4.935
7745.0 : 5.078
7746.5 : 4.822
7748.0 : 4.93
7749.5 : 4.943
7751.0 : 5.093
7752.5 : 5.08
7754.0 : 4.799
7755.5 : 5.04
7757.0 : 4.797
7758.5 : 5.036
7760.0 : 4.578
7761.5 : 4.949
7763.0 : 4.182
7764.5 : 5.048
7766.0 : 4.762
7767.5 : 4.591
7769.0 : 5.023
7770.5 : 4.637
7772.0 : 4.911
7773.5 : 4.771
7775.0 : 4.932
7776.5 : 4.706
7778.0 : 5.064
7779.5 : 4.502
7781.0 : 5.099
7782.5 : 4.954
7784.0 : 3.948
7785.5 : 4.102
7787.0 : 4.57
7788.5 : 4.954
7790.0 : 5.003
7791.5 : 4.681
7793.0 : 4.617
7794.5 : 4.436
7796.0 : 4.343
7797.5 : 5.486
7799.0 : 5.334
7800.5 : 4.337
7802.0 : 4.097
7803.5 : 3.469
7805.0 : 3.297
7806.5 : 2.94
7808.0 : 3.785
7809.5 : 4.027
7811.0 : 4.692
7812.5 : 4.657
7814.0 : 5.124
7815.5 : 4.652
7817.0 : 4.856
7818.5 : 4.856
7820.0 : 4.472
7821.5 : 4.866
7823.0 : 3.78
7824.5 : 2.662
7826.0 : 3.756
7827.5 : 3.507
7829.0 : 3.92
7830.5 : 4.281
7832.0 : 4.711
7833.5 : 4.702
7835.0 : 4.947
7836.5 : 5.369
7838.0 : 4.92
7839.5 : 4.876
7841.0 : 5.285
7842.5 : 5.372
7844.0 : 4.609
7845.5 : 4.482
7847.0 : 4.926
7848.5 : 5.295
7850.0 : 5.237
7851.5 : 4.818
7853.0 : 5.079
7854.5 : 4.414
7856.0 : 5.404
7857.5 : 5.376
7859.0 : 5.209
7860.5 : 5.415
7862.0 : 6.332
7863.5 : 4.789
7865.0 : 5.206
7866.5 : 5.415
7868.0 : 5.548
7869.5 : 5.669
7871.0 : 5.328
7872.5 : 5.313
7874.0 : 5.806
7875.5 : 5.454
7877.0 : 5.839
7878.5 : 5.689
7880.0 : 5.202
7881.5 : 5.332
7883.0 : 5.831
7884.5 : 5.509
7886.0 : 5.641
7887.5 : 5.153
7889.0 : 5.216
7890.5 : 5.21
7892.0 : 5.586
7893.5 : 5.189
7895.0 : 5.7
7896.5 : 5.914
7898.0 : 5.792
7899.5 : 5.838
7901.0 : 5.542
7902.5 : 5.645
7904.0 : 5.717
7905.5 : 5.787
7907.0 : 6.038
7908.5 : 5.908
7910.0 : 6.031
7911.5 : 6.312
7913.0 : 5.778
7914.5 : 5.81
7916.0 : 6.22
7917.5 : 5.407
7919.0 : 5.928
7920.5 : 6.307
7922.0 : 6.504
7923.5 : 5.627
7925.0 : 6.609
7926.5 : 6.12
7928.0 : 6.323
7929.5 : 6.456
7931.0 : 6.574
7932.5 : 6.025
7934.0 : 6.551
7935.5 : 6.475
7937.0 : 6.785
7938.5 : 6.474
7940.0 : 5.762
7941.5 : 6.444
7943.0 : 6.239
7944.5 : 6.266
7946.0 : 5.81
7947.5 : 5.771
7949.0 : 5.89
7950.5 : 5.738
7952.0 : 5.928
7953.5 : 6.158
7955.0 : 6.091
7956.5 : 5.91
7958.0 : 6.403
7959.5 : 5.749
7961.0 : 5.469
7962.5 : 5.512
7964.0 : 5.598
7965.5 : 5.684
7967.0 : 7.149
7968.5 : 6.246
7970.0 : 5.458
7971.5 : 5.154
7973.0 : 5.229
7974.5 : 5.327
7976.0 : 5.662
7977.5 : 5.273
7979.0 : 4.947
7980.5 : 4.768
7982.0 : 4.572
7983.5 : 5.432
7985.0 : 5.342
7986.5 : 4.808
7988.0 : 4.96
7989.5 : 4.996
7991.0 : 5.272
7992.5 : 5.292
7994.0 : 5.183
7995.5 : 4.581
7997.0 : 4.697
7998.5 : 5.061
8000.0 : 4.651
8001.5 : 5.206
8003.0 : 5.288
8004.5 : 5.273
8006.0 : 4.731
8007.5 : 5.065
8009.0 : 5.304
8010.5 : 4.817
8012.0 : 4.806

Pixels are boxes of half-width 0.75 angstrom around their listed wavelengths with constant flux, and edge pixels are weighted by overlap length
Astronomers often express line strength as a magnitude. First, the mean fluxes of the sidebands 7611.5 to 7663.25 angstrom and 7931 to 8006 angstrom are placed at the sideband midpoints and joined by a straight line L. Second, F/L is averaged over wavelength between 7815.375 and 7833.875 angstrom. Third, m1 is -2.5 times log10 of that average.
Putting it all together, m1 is 0.24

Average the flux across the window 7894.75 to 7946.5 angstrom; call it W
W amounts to 6.08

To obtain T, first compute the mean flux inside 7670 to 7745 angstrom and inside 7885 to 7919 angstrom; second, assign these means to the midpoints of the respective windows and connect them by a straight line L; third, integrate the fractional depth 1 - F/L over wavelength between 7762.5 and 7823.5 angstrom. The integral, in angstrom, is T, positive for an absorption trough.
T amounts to 7.2 angstrom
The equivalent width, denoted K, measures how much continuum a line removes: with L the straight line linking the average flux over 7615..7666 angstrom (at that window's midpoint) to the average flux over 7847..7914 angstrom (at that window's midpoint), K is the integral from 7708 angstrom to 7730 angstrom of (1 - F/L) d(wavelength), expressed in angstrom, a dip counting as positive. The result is 1.2 angstrom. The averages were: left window 4.76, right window 5.51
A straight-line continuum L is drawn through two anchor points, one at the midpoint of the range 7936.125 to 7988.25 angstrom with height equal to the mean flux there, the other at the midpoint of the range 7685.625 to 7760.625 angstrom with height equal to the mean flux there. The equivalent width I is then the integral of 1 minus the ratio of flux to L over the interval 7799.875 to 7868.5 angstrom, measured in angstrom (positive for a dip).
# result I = 7.8 angstrom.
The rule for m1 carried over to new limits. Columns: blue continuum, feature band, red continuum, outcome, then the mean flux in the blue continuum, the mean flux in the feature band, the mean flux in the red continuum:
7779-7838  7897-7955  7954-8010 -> -0.20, 4.41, 6.07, 5.33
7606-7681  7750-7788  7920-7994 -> 0.08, 4.67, 4.77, 5.81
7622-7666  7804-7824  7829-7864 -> 0.16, 4.77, 4.28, 5.01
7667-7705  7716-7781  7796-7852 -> -0.05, 4.71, 4.83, 4.49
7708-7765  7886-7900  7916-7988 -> 0.01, 4.81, 5.51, 5.87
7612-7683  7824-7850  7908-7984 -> 0.19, 4.72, 4.6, 5.92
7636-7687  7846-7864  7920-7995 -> 0.05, 4.73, 5.19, 5.8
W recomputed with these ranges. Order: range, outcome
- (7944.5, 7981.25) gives 5.72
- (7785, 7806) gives 4.47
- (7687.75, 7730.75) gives 4.76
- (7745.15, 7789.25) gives 4.79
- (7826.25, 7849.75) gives 4.74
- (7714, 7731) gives 4.73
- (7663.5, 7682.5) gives 4.64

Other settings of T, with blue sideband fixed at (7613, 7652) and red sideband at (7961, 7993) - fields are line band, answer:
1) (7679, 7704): 0.41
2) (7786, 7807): 2.58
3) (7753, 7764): 0.39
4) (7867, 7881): -0.97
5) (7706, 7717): 0.50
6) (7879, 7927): -4.86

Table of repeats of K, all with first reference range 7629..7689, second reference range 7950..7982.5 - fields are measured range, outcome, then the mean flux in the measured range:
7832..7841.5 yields 0.5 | 4.99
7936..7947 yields -1.3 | 6.25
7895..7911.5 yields -1.2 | 5.84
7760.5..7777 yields 0.9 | 4.77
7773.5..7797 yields 2.0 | 4.67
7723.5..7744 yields 0.4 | 4.85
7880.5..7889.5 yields -0.1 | 5.45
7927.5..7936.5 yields -1.4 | 6.41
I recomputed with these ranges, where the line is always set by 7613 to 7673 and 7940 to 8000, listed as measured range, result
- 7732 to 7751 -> 0.3 angstrom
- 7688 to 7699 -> 0.0 angstrom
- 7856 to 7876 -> -0.7 angstrom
